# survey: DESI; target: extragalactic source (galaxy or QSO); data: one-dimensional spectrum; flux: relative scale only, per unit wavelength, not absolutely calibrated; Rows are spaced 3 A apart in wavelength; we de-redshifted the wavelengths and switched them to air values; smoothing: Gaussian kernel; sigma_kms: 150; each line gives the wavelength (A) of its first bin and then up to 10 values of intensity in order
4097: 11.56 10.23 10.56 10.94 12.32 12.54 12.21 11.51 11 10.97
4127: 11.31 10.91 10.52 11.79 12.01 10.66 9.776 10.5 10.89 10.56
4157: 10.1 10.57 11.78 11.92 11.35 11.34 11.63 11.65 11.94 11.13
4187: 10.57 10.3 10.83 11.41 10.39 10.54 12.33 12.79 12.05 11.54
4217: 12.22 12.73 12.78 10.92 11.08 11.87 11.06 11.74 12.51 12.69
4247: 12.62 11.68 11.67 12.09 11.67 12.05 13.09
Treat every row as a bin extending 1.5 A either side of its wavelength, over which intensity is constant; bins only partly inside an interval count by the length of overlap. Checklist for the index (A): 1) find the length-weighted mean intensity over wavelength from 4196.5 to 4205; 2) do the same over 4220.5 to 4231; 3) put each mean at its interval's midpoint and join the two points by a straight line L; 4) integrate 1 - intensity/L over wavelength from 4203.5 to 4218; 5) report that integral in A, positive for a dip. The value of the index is -1.2 A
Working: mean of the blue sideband 10.9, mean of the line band 12.2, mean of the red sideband 11.7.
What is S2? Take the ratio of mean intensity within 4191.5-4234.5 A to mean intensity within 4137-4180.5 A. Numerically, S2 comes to 1.05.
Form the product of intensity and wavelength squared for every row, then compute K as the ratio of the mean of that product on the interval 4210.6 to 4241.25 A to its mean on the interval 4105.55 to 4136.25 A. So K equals 1.09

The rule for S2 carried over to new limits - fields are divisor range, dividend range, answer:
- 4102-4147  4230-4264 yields 1.06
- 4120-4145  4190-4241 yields 1.05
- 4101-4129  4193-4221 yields 1.02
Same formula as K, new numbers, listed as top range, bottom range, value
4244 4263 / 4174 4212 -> 1.09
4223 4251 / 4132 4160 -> 1.15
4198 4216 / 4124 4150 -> 1.10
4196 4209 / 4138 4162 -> 1.11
